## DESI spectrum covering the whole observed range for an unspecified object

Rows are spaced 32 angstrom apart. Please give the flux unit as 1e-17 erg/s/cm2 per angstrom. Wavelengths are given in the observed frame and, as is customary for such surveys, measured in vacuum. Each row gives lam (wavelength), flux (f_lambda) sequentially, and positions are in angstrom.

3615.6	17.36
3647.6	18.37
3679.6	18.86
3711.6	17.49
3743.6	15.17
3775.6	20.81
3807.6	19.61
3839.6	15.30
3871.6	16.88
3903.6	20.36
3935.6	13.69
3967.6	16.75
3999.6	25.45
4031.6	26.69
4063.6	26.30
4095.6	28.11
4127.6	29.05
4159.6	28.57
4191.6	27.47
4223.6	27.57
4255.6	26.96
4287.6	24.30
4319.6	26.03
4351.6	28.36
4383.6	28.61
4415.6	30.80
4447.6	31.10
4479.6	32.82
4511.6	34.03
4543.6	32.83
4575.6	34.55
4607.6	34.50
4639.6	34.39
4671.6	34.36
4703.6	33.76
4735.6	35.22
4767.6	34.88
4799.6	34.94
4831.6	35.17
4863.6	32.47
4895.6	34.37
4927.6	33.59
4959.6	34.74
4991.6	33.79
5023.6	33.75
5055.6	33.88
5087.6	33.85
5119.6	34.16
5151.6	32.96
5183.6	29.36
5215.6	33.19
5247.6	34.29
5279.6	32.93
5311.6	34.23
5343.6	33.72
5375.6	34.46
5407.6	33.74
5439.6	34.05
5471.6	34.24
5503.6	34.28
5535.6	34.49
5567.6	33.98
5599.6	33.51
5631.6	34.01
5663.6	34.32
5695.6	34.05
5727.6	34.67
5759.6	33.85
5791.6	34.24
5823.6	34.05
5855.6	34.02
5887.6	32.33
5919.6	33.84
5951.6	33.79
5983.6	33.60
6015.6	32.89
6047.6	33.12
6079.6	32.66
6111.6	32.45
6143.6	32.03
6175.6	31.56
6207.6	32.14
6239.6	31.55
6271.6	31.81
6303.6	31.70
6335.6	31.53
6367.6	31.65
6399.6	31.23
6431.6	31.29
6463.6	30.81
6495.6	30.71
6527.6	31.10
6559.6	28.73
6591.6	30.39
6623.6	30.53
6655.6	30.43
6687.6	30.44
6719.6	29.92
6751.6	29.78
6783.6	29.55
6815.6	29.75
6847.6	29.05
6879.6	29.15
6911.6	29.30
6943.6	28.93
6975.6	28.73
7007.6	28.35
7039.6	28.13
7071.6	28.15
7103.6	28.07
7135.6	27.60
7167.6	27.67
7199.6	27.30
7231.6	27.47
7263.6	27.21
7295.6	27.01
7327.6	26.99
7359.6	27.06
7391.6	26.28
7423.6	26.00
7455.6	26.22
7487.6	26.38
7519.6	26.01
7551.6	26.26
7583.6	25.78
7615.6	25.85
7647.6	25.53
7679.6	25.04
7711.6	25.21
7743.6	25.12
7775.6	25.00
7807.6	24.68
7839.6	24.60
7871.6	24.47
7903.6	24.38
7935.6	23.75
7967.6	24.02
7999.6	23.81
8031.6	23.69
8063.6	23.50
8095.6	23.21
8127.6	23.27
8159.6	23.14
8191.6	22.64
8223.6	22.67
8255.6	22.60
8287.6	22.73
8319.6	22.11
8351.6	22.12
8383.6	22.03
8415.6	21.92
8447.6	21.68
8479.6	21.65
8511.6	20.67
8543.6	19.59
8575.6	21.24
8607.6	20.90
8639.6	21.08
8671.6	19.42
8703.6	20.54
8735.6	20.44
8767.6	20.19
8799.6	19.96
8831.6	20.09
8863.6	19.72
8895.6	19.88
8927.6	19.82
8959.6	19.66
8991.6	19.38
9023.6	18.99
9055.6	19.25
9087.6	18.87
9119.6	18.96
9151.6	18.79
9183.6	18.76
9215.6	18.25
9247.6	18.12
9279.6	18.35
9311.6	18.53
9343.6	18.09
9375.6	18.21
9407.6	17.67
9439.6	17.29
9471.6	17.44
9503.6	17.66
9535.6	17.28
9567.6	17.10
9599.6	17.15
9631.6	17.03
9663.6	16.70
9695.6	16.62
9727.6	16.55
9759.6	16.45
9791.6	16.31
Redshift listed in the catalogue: 0.000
